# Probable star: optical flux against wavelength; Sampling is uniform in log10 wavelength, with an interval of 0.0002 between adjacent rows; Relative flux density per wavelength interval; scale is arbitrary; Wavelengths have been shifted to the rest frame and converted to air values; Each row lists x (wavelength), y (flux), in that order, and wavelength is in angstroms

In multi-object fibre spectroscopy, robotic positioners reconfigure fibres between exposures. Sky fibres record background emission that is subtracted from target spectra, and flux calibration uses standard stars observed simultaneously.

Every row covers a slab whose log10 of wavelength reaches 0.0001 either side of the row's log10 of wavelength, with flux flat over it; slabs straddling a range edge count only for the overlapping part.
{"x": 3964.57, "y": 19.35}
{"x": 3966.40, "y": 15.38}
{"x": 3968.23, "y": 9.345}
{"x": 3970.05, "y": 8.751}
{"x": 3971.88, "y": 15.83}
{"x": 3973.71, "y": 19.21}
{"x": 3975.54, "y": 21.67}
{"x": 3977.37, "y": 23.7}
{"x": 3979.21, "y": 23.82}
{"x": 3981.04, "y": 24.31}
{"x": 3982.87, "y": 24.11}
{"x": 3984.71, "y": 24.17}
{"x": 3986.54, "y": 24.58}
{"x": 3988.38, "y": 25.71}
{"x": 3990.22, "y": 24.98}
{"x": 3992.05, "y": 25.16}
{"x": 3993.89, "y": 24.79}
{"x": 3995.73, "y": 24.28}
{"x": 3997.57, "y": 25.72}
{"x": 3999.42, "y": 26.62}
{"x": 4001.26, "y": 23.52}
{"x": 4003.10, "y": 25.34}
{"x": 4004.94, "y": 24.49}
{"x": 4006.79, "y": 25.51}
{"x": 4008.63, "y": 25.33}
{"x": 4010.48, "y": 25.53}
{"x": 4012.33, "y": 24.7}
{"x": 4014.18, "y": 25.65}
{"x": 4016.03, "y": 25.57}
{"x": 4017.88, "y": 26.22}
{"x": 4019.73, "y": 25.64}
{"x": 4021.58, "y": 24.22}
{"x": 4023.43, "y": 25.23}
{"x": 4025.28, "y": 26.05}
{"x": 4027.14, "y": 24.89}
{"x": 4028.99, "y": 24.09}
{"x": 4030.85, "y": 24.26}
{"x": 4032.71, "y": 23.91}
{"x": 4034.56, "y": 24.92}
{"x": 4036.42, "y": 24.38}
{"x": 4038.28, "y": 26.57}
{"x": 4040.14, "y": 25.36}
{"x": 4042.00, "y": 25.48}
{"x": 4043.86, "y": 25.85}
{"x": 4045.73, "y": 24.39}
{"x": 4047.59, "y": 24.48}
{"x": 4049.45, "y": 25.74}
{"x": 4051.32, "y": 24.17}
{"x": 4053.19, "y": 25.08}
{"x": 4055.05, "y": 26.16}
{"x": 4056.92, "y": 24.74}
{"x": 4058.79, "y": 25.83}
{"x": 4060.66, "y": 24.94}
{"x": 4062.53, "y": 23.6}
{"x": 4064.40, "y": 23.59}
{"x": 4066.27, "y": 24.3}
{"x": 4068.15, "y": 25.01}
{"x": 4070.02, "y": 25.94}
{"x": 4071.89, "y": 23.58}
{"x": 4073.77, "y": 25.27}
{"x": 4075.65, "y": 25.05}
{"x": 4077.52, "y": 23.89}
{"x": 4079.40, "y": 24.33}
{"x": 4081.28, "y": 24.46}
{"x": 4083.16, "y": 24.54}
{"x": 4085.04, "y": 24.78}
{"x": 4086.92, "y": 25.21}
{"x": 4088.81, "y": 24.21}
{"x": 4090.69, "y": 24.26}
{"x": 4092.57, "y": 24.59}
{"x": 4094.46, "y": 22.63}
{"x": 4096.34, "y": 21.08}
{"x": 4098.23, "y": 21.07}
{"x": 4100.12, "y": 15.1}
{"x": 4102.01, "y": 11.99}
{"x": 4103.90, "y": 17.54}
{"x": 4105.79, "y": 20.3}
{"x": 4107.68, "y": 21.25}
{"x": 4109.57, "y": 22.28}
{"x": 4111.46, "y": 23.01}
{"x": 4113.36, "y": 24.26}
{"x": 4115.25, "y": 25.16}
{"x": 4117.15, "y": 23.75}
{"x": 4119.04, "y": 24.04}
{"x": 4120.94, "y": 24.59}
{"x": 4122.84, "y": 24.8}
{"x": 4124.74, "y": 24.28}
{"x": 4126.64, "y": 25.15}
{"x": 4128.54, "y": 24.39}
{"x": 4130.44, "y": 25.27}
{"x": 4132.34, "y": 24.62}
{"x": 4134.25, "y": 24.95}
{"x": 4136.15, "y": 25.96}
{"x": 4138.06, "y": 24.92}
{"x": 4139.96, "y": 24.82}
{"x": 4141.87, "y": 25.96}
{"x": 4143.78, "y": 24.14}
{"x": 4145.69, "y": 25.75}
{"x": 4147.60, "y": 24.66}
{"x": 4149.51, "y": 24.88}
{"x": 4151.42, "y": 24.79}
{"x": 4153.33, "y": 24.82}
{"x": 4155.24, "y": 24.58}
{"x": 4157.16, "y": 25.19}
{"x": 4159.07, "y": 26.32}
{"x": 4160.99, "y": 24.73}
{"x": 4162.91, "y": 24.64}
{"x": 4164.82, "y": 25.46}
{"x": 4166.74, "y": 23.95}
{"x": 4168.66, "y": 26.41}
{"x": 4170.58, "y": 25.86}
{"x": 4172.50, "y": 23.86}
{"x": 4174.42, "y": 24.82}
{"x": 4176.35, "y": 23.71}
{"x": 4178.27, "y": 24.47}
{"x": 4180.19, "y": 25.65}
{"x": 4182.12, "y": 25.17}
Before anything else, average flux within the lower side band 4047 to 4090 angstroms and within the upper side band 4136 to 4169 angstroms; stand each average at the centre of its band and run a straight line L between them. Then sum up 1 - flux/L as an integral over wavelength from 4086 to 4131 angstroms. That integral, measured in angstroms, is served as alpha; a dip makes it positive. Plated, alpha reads 4.3 angstroms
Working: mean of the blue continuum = 24.7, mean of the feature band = 22.5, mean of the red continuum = 25.1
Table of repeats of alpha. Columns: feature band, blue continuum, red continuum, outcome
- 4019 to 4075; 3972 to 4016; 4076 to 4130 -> -3.2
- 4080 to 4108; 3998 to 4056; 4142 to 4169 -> 3.9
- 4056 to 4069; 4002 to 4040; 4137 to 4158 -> 0.3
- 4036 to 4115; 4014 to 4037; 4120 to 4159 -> 4.4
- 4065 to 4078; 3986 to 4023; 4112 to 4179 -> 0.2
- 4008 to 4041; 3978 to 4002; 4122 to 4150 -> -0.5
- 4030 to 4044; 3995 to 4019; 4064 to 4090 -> 0.0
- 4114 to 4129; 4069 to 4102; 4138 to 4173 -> -0.2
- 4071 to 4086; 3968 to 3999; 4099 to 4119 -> -2.5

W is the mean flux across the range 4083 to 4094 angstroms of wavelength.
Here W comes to 24.5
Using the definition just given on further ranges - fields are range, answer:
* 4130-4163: 25.1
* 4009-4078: 25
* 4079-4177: 23.8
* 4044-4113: 23.3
